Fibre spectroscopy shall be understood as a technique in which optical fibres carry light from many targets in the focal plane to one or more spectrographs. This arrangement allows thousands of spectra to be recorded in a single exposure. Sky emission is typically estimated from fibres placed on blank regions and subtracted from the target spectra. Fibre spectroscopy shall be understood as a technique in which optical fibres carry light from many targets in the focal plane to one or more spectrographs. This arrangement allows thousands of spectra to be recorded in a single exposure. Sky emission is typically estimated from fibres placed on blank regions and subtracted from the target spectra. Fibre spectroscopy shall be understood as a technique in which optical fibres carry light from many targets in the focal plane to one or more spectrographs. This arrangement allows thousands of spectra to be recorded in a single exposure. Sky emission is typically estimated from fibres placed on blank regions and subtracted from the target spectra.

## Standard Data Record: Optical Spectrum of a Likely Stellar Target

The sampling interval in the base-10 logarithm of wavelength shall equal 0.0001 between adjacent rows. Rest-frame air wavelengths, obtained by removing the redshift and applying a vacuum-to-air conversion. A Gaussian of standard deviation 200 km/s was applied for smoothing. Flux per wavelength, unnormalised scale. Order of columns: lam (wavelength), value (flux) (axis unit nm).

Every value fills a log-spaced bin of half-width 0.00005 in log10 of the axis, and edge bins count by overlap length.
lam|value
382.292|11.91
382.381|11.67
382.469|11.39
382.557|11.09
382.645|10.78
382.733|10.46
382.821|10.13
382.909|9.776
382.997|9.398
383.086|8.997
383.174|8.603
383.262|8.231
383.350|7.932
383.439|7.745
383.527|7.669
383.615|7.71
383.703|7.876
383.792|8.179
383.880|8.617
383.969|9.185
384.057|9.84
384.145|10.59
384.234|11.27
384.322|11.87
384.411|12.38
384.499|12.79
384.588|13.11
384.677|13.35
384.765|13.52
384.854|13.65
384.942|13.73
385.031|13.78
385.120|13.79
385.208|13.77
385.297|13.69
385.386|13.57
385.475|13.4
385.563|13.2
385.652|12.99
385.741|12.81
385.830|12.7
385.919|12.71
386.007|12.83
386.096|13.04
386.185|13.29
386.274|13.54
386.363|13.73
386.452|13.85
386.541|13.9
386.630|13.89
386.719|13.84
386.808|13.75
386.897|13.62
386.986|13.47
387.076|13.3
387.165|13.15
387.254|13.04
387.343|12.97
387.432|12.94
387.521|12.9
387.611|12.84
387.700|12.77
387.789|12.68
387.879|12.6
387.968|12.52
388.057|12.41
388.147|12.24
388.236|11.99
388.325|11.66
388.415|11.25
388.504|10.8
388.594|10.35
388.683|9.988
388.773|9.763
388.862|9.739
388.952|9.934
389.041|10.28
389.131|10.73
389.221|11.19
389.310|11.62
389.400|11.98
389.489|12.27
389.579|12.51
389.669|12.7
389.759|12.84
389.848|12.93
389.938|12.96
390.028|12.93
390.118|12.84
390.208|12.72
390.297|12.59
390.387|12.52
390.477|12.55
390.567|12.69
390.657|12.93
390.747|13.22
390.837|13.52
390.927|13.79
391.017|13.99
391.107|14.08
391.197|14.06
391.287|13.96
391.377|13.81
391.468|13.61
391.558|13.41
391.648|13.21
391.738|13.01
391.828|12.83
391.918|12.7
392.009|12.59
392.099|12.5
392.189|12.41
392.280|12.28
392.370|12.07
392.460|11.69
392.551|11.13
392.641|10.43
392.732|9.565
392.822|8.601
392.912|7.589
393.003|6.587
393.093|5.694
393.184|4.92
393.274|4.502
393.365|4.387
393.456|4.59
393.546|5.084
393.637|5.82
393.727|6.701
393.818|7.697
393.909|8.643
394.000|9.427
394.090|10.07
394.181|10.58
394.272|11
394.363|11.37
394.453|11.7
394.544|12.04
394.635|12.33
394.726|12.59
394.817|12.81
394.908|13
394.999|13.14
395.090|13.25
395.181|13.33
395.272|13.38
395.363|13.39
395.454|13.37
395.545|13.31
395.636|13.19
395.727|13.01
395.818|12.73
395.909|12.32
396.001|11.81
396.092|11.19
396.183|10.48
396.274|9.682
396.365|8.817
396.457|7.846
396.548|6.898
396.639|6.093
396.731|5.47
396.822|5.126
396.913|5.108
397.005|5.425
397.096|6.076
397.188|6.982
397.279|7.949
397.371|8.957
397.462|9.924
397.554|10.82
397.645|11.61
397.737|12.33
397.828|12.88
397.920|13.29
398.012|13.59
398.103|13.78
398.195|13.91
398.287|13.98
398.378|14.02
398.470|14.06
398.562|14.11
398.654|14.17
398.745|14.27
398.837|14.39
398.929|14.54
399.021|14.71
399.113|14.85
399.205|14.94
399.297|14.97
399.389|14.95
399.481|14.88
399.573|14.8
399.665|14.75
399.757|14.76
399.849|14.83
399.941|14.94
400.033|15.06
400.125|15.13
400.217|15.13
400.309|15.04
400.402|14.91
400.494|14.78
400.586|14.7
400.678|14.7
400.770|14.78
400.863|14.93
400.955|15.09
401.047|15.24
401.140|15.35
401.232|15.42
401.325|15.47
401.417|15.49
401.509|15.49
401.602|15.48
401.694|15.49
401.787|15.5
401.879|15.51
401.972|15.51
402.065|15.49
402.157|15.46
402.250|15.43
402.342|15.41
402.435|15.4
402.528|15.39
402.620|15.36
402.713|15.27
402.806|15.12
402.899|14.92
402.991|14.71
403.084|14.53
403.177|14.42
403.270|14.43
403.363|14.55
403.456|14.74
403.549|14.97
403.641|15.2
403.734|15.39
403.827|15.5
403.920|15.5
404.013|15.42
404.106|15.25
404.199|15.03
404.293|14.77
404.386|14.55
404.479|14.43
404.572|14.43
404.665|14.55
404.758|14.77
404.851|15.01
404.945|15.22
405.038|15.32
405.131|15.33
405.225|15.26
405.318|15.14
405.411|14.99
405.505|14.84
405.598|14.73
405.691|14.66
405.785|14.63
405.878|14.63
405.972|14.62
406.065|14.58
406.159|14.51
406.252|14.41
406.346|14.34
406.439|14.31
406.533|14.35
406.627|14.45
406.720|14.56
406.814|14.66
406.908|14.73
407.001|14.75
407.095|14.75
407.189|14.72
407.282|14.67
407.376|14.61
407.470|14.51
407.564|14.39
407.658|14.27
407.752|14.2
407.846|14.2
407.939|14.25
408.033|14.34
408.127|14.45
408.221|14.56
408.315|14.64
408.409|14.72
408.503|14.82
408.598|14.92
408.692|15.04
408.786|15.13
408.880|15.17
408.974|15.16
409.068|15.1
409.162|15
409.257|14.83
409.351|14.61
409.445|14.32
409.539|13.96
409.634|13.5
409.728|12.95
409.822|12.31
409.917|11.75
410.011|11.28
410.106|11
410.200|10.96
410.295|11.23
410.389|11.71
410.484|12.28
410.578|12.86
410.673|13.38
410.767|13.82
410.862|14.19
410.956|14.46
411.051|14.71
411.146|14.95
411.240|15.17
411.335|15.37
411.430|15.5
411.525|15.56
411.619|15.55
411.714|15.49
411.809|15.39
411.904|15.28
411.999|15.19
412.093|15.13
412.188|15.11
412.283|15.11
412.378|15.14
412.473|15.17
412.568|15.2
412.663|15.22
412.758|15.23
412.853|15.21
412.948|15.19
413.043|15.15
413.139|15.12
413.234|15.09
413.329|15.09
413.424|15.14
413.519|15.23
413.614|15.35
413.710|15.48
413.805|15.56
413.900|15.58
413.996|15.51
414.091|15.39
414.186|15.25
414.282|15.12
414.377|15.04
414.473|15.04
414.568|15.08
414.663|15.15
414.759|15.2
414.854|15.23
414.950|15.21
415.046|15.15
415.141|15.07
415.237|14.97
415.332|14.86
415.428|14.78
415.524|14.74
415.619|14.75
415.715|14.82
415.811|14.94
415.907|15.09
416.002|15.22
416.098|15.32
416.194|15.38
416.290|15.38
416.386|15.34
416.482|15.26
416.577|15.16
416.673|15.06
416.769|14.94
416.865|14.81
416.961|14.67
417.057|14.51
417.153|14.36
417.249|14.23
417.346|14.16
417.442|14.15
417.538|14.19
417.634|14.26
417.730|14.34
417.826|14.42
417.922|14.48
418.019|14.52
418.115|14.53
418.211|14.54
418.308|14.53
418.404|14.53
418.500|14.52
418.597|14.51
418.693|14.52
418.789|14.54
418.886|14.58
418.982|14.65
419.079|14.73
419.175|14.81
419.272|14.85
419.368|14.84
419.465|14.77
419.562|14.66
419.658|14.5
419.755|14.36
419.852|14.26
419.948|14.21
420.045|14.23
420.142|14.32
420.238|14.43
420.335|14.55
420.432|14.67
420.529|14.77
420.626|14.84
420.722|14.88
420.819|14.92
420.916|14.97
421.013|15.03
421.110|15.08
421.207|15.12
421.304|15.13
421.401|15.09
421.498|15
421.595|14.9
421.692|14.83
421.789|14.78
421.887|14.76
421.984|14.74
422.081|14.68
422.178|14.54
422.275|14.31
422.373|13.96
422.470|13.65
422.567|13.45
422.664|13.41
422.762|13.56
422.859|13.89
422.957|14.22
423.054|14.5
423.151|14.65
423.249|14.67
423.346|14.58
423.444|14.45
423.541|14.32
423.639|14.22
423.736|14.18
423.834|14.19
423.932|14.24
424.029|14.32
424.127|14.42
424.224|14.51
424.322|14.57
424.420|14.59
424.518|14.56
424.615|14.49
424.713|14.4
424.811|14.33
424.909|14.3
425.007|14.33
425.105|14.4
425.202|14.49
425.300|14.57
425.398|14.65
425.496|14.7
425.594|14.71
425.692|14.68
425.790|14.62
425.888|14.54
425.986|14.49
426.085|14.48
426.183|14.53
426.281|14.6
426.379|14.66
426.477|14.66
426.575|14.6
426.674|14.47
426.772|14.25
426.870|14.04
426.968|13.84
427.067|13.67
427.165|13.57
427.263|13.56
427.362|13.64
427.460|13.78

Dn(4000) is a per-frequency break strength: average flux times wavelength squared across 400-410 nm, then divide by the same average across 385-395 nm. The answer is 1.4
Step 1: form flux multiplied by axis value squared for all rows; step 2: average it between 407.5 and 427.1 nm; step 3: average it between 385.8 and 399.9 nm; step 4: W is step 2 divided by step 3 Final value 1.4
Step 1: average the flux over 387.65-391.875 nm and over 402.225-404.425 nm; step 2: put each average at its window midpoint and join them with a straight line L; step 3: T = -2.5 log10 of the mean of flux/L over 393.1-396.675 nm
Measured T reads 0.30 mag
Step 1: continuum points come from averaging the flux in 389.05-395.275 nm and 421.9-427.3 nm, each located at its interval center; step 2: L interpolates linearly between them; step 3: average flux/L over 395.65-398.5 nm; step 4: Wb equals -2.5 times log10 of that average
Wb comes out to 0.15 mag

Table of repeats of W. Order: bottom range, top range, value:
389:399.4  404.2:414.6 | 1.39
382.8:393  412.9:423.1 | 1.43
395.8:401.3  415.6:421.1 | 1.29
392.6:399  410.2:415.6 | 1.56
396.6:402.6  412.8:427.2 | 1.20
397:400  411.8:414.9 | 1.26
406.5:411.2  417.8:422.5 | 1.10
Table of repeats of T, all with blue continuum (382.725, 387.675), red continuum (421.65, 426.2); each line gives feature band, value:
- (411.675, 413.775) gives -0.12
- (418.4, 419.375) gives -0.04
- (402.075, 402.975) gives -0.17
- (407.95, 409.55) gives -0.10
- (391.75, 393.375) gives 0.26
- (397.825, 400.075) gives -0.13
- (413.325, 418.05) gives -0.08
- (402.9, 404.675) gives -0.14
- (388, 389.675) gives 0.09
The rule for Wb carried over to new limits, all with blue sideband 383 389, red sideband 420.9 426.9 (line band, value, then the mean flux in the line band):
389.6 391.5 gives -0.084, 13.2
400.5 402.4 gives -0.180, 15.3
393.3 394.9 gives 0.322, 9.26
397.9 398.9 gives -0.102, 14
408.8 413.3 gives -0.053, 14.3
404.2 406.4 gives -0.121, 14.8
